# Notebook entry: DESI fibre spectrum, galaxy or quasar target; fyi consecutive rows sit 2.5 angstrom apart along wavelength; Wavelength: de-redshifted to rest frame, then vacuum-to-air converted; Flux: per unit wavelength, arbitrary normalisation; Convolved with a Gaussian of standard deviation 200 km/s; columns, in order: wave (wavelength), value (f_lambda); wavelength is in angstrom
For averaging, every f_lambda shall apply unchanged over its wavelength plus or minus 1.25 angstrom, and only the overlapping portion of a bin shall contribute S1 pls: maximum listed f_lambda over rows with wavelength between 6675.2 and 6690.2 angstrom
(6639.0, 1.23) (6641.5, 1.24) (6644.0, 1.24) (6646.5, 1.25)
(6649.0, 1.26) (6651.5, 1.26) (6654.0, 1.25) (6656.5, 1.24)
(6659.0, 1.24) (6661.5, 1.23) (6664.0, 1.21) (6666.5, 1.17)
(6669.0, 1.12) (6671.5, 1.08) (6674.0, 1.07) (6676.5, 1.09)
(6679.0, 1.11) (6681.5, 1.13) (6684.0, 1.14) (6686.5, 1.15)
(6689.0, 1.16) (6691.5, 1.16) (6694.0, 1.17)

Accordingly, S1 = 1.16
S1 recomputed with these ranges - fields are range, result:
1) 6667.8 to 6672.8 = 1.12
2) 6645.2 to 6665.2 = 1.26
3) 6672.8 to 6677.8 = 1.09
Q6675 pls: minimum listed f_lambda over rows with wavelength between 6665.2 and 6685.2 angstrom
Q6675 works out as 1.07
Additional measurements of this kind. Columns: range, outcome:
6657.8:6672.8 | 1.08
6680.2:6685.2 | 1.13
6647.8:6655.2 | 1.25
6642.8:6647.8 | 1.24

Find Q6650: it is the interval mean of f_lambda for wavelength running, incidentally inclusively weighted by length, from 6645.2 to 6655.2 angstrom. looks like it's 1.25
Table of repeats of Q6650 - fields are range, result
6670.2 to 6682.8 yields 1.1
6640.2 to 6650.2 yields 1.25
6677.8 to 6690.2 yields 1.14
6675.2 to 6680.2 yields 1.1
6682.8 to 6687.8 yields 1.15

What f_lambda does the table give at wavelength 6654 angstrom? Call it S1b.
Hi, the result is 1.25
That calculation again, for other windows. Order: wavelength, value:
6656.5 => 1.24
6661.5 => 1.23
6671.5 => 1.08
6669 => 1.12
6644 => 1.24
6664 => 1.21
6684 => 1.14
